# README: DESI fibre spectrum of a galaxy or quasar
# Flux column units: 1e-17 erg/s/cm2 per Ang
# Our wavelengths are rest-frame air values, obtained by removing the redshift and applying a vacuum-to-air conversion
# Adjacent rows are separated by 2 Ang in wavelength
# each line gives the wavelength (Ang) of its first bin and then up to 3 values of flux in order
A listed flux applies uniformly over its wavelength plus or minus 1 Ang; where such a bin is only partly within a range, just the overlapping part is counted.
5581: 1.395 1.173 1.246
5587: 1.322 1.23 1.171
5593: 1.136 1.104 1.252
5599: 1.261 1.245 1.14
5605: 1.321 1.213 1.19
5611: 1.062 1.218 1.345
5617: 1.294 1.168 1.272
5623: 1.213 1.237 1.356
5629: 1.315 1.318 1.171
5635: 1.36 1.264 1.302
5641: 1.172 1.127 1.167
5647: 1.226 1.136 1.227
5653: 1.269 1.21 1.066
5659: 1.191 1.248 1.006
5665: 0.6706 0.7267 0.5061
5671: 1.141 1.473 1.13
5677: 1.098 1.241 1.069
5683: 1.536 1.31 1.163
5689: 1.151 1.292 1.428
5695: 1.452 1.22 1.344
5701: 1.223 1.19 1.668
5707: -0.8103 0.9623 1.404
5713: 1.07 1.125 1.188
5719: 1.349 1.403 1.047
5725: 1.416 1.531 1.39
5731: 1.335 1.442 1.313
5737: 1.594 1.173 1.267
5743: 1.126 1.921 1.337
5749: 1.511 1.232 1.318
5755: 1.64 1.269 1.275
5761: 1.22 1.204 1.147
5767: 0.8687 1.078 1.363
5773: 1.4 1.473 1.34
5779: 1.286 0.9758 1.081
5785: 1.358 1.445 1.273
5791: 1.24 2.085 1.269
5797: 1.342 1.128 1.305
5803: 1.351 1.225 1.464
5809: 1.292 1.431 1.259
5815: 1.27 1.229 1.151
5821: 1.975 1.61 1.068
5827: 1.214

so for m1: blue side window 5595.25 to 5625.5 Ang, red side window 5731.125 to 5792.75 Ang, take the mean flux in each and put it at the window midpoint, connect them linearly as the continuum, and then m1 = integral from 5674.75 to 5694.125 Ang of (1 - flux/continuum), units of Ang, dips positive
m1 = 0.3 Ang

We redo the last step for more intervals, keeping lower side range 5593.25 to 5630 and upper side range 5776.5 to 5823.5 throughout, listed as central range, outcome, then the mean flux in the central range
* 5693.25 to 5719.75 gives 3.62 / 1.11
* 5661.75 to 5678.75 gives 3.79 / 0.985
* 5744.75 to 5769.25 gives 0.41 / 1.3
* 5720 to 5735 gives -0.69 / 1.36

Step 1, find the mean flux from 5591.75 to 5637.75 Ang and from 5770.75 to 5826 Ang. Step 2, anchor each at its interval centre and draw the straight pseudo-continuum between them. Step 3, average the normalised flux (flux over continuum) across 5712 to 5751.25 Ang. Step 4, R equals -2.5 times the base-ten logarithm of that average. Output -0.03 mag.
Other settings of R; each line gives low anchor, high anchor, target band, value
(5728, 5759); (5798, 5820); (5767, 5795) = 0.01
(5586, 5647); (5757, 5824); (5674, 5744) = 0.05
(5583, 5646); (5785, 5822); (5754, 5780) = 0.06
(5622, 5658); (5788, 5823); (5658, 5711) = 0.15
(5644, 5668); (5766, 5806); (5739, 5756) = -0.14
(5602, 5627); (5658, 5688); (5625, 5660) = -0.06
